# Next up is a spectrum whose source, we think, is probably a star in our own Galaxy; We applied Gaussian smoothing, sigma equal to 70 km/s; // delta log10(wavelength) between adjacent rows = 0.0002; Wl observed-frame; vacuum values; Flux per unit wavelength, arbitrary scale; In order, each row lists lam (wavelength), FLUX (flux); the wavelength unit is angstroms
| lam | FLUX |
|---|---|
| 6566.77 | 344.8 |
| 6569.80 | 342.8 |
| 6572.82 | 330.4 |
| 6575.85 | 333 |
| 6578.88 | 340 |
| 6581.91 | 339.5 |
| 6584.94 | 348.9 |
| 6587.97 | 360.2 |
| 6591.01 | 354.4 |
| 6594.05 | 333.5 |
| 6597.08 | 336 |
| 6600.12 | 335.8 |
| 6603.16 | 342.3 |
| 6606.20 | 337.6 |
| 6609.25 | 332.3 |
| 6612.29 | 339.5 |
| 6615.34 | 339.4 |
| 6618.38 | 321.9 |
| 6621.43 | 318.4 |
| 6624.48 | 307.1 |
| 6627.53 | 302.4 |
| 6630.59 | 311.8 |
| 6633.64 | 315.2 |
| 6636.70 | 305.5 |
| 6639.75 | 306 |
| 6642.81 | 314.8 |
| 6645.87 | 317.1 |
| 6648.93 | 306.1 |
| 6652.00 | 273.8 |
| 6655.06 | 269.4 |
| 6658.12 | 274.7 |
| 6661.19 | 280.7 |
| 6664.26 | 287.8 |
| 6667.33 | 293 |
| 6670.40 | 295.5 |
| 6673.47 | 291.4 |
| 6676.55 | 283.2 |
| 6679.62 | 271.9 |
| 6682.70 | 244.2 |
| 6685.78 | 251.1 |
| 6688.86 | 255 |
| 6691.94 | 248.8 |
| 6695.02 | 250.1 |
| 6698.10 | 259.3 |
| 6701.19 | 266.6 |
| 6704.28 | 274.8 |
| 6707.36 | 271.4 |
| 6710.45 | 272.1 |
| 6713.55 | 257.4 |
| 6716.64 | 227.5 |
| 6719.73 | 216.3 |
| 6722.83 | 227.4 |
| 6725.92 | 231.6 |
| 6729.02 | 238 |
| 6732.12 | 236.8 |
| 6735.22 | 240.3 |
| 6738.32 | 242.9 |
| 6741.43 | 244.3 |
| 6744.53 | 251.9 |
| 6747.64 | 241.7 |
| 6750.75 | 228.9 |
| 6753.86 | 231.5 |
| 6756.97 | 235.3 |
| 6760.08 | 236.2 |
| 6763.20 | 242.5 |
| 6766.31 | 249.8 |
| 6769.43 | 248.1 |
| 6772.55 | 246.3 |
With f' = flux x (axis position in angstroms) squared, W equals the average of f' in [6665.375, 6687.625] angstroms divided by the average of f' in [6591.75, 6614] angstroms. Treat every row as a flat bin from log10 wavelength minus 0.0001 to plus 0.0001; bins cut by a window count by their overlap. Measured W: 0.8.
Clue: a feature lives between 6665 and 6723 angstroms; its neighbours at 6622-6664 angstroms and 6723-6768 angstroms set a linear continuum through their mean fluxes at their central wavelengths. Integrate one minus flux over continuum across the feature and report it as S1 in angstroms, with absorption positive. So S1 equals 1.6 angstroms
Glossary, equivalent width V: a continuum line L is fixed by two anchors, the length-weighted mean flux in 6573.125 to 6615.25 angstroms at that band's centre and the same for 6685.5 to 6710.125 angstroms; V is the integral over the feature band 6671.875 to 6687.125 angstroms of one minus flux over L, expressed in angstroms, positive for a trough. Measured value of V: 0.4 angstroms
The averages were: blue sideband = 341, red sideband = 261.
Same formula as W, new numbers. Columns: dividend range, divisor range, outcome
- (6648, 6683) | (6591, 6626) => 0.86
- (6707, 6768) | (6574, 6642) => 0.76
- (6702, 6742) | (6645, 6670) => 0.87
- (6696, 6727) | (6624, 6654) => 0.84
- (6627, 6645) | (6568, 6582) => 0.94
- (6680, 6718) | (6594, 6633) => 0.81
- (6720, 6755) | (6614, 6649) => 0.78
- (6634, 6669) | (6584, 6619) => 0.88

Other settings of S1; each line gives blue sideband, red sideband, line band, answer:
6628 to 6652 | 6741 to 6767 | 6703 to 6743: 2.2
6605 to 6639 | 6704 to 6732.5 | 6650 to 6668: 0.7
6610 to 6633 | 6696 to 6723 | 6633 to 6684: 0.5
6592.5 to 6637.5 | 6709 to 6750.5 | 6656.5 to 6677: 0.0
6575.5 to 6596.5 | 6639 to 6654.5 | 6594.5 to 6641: -0.3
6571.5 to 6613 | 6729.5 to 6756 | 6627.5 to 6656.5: 0.5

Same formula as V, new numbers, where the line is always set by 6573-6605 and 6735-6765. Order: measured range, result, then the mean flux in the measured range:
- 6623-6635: 0.28 angstroms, 309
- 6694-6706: 0.35 angstroms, 263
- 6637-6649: -0.14 angstroms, 311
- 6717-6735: 1.70 angstroms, 231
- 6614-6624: -0.05 angstroms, 324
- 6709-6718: 0.35 angstroms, 252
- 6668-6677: -0.07 angstroms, 291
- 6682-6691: 0.94 angstroms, 251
